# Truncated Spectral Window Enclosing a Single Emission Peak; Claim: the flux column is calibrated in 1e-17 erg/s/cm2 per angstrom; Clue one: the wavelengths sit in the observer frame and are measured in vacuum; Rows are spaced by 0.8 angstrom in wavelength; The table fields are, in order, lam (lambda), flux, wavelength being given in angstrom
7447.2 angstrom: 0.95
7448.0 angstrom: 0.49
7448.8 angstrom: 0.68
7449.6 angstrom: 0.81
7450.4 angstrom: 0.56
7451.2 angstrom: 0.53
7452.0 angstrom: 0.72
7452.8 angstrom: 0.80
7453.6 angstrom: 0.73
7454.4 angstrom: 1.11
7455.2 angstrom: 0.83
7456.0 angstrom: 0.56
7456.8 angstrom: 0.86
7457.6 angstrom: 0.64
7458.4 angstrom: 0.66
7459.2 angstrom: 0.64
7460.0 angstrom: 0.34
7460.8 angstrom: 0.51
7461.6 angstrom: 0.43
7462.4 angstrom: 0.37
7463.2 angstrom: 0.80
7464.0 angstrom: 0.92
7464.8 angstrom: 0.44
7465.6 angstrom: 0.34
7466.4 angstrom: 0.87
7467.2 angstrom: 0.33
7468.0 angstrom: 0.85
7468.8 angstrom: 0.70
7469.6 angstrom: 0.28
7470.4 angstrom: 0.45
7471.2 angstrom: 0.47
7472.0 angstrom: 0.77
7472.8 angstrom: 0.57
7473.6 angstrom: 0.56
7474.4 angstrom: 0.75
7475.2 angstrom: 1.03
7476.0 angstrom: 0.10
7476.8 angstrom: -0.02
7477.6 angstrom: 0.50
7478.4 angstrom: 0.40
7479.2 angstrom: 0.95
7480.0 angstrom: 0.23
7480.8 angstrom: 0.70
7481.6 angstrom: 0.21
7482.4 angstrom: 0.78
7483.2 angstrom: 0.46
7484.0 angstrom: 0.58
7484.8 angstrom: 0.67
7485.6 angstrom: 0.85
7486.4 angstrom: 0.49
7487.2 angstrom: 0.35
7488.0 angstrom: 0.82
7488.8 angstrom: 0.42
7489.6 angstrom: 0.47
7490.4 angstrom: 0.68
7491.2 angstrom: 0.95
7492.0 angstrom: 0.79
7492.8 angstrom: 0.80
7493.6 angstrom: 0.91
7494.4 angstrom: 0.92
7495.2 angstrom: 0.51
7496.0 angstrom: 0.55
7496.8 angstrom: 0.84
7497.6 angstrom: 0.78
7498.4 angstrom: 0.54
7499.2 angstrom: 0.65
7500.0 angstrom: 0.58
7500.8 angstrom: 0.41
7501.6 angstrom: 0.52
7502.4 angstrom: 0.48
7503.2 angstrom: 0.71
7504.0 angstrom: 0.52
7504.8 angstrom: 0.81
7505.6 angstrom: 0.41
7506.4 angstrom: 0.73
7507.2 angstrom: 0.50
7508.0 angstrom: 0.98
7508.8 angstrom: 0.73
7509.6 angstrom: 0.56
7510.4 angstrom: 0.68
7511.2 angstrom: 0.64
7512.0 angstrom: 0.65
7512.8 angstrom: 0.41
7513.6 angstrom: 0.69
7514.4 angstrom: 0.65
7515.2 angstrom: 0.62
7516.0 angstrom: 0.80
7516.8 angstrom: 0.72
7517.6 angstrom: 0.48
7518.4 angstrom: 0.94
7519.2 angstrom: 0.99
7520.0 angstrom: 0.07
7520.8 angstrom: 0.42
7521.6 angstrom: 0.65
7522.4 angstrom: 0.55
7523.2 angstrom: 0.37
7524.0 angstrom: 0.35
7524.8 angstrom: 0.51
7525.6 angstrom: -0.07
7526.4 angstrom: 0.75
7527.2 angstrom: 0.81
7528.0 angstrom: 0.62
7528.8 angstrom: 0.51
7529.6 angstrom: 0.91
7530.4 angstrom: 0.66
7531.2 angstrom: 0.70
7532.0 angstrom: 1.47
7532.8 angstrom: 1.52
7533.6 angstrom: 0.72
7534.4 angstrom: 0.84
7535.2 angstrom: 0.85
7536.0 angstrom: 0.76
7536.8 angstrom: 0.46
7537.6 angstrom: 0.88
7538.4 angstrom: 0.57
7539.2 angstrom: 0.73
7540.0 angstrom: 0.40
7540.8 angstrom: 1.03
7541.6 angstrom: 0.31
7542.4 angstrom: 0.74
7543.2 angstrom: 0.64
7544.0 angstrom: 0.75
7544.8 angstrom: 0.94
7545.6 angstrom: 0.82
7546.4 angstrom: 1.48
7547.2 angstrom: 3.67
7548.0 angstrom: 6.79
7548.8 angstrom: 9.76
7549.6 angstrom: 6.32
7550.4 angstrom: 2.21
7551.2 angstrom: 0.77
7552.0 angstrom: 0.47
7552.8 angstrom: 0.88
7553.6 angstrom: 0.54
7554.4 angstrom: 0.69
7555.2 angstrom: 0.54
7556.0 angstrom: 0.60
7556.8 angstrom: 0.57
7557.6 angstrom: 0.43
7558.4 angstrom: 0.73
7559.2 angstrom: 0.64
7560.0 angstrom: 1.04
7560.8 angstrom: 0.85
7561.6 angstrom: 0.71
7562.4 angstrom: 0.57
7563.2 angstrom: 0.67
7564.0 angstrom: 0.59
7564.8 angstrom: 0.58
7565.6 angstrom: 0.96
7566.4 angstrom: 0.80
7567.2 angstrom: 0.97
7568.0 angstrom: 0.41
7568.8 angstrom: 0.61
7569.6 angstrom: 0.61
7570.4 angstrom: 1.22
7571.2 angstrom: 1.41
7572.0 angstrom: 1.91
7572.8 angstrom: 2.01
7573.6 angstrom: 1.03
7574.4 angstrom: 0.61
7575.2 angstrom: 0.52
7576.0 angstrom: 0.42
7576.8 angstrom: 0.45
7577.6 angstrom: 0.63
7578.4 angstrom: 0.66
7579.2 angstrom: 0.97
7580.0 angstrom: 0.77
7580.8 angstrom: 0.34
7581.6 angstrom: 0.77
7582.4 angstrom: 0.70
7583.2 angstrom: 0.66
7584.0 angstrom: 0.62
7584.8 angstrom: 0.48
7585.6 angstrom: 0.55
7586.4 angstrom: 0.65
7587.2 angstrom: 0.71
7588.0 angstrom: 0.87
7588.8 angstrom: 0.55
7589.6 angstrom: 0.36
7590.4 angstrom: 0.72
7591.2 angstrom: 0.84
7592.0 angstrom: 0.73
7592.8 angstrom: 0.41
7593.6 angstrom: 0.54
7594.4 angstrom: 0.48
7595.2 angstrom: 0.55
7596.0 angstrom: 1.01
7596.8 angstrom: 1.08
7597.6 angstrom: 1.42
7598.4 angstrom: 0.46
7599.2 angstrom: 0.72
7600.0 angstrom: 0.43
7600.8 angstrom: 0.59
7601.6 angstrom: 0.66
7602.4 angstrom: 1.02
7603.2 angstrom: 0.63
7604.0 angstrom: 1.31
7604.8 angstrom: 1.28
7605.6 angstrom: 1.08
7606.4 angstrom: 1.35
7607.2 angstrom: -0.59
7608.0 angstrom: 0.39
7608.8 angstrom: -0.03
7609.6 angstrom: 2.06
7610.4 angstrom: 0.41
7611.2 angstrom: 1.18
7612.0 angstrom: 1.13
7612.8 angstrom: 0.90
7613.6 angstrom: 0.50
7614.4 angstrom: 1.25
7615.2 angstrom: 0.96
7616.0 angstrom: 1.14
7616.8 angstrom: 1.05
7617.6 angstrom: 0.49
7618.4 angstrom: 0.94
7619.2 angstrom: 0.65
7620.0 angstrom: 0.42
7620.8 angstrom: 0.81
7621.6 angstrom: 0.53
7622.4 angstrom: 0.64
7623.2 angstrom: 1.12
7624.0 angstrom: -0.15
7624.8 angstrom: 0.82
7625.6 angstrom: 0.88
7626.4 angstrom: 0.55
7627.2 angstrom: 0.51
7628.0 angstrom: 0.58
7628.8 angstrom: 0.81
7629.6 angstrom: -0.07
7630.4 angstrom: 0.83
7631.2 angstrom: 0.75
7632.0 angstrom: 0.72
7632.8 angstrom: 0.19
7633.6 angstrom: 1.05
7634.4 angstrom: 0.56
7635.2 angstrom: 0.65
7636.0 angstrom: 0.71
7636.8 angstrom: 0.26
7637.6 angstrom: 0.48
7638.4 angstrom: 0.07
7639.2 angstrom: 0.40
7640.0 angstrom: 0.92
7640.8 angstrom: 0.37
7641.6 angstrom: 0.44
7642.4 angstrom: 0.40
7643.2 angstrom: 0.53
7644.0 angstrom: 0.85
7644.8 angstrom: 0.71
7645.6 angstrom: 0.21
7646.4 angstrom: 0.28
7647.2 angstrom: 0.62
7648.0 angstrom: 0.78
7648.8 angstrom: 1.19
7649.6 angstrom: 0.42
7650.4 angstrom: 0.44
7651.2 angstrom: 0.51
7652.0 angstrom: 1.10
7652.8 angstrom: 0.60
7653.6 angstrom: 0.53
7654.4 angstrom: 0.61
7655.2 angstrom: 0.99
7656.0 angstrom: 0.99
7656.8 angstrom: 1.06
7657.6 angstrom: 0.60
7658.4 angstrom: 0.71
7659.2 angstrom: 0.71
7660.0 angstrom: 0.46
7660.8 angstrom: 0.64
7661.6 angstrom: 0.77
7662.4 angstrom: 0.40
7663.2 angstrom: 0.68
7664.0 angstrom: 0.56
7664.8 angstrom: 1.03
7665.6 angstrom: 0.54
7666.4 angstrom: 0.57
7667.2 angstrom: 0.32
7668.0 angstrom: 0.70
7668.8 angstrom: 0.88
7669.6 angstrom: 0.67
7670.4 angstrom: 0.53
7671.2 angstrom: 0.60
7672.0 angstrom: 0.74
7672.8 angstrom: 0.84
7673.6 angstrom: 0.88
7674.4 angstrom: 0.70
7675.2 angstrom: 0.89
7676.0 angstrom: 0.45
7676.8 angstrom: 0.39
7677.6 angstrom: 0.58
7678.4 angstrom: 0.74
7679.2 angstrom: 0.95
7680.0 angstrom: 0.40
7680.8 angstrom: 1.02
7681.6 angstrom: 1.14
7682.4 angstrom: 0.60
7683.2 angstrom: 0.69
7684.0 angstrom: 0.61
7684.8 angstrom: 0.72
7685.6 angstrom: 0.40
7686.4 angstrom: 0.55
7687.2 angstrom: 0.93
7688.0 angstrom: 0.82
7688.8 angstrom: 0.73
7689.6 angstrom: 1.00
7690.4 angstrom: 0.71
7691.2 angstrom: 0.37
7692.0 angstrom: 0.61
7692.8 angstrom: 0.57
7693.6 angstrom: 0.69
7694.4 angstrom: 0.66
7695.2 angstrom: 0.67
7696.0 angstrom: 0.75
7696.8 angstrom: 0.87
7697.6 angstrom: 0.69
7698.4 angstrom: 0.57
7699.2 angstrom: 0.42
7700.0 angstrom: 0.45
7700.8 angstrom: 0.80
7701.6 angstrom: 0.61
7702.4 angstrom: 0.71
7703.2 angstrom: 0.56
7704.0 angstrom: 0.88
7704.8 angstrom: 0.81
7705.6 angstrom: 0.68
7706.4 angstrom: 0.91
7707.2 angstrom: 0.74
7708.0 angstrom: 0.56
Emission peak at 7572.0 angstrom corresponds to [N II] 6583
